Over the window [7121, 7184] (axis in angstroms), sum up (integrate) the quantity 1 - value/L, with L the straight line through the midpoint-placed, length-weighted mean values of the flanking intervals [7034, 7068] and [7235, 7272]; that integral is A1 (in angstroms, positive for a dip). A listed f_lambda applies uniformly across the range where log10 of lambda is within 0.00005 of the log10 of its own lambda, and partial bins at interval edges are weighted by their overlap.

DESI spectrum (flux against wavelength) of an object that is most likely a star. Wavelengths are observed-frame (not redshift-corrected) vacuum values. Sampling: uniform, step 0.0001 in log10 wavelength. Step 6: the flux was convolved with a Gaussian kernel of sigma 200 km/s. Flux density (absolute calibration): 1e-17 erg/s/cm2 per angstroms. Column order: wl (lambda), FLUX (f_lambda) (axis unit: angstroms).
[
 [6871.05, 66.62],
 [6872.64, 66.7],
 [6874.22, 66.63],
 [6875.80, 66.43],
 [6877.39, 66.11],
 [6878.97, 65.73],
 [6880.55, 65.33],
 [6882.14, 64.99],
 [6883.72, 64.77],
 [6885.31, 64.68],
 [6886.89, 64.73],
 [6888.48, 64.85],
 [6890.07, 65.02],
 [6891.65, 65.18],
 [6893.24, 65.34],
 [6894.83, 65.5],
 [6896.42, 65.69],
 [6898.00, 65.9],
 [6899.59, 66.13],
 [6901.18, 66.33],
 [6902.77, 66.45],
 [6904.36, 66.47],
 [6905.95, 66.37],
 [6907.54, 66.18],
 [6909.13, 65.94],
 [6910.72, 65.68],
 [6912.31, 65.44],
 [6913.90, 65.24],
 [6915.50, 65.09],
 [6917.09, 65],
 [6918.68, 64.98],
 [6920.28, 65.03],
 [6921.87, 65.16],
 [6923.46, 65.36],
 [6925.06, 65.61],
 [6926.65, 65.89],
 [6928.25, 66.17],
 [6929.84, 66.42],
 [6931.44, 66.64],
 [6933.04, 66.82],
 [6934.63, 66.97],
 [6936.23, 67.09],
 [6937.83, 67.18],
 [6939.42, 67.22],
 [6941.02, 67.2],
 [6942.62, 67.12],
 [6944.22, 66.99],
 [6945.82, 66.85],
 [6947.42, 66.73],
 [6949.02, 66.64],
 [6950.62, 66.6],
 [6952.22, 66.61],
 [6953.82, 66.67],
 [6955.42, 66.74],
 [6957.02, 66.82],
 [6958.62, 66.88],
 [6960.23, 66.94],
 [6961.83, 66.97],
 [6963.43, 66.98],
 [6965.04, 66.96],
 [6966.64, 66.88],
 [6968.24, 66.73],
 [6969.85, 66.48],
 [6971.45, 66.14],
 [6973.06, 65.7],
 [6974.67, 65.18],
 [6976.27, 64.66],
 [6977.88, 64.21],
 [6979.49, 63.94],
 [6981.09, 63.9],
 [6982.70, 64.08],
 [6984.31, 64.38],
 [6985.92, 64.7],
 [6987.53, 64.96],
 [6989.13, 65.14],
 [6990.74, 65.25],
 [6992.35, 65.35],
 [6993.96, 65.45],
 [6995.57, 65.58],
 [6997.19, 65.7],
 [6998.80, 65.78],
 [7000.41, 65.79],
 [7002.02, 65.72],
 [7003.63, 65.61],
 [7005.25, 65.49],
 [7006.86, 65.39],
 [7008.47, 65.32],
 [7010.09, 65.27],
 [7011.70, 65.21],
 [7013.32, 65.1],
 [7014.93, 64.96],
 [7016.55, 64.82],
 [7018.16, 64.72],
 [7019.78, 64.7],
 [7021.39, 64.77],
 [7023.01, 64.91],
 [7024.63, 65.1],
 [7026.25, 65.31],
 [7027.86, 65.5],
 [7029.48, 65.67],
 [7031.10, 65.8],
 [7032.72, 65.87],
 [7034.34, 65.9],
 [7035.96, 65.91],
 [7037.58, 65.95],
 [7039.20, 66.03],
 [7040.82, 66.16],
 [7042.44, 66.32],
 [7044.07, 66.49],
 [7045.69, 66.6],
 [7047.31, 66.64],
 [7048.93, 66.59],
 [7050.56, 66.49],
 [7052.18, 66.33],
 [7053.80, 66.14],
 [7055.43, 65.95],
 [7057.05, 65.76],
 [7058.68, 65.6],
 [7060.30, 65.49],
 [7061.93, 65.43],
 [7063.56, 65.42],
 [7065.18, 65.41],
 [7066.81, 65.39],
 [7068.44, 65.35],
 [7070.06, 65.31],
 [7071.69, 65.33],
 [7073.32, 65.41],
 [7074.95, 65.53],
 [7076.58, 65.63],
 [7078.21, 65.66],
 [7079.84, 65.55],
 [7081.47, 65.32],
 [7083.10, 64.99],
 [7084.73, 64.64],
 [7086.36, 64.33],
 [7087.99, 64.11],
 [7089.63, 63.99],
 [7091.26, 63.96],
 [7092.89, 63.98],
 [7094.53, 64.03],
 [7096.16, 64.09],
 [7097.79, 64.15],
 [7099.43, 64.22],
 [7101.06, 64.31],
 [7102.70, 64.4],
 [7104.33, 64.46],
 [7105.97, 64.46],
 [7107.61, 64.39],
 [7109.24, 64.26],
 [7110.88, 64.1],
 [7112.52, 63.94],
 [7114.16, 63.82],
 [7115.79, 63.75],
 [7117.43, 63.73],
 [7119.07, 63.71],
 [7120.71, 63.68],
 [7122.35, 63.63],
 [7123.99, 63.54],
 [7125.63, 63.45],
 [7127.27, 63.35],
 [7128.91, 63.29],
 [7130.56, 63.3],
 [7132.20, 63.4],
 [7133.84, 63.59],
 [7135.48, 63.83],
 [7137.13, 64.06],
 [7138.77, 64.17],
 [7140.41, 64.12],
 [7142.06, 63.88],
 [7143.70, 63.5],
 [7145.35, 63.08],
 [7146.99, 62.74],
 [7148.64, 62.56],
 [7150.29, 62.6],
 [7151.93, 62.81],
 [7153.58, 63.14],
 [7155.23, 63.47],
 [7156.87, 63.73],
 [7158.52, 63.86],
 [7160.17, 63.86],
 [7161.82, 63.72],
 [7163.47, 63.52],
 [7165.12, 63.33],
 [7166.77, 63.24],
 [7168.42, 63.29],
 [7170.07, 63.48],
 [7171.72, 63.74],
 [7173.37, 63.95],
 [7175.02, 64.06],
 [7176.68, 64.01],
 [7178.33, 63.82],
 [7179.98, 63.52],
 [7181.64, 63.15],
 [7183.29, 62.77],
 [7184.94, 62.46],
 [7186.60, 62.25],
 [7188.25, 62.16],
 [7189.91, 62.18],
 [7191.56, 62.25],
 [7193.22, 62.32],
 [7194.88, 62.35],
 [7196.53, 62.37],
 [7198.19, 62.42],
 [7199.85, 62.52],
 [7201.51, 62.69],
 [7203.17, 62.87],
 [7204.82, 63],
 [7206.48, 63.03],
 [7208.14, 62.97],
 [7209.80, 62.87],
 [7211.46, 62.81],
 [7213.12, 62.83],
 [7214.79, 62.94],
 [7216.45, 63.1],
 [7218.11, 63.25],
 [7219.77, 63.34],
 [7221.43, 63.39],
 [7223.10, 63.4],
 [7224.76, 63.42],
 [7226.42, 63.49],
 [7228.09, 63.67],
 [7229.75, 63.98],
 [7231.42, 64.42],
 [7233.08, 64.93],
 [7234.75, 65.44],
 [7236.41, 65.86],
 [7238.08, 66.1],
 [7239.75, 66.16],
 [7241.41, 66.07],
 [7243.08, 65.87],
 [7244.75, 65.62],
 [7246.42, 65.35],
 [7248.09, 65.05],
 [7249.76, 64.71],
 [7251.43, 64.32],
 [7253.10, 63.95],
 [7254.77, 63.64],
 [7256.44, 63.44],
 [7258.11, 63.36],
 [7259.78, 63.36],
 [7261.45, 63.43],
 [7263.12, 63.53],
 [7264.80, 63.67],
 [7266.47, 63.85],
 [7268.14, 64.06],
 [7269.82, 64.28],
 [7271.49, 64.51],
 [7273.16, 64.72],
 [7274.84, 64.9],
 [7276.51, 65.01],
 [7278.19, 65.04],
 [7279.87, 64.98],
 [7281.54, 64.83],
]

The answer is 1.7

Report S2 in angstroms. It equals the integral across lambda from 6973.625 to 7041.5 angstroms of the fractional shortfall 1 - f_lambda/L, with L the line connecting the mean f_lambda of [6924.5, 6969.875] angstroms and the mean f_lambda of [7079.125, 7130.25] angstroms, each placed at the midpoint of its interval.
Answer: 0.5 angstroms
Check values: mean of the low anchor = 66.8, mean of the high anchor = 64.1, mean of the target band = 65.2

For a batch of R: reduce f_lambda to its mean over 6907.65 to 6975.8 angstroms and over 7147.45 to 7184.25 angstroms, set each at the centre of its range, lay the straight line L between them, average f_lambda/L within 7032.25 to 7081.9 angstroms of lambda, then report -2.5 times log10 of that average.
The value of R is -0.017 mag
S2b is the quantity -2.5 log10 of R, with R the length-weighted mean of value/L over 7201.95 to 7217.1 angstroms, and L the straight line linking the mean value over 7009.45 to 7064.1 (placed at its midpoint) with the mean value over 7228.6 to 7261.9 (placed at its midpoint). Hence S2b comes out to 0.03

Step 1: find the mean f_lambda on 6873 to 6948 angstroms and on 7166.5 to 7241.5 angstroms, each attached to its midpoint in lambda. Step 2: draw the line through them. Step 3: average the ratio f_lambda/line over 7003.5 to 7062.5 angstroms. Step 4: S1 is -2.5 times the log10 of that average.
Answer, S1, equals -0.01 mag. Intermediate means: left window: 65.9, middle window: 65.7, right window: 63.4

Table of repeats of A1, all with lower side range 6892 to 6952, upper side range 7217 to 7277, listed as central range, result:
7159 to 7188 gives 0.6 angstroms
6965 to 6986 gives 0.2 angstroms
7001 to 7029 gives 0.2 angstroms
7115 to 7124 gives 0.2 angstroms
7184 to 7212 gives 0.9 angstroms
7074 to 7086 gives 0.0 angstroms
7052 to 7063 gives -0.1 angstroms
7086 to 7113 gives 0.4 angstroms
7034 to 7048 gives -0.2 angstroms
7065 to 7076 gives 0.0 angstroms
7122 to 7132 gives 0.2 angstroms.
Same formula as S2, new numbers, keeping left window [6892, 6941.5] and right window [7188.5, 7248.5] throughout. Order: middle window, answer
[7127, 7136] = 0.13 angstroms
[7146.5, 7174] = 0.34 angstroms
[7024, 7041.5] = -0.17 angstroms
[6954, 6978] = -0.27 angstroms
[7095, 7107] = 0.06 angstroms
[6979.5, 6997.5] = 0.16 angstroms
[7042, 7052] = -0.23 angstroms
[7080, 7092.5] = 0.04 angstroms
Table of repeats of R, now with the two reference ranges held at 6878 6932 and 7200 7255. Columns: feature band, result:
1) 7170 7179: 0.007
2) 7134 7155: 0.018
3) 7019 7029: -0.001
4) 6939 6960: -0.024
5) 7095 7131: 0.011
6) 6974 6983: 0.014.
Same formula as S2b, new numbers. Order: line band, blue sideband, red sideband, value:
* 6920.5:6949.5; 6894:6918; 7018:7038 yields -0.01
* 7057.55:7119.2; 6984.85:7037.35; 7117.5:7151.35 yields -0.01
